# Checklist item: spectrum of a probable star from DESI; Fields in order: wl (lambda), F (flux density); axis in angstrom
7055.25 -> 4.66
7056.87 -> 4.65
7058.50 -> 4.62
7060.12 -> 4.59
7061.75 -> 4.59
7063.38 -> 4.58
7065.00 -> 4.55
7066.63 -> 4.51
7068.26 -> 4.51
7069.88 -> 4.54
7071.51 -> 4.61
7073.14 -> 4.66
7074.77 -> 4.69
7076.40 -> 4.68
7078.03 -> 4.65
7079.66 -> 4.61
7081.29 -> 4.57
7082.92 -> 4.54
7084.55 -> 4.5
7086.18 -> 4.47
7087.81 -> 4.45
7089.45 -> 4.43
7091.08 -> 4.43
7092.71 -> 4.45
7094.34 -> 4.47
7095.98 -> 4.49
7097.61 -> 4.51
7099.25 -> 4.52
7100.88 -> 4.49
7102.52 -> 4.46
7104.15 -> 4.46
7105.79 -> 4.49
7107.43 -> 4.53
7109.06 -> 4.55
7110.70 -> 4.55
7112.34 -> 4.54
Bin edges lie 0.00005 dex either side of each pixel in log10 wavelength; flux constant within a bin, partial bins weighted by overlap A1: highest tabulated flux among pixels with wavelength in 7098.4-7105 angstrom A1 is 4.52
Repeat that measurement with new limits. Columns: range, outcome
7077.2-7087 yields 4.65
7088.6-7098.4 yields 4.51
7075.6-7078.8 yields 4.68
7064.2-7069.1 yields 4.55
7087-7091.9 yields 4.45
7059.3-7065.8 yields 4.59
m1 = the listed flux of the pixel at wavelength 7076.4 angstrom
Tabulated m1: 4.68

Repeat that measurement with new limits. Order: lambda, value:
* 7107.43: 4.53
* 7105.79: 4.49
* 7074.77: 4.69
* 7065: 4.55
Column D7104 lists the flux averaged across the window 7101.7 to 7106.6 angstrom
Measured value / 4.47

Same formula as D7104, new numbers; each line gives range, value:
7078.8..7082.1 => 4.59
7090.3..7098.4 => 4.47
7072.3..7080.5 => 4.66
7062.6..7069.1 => 4.54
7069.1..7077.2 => 4.63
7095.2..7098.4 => 4.51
